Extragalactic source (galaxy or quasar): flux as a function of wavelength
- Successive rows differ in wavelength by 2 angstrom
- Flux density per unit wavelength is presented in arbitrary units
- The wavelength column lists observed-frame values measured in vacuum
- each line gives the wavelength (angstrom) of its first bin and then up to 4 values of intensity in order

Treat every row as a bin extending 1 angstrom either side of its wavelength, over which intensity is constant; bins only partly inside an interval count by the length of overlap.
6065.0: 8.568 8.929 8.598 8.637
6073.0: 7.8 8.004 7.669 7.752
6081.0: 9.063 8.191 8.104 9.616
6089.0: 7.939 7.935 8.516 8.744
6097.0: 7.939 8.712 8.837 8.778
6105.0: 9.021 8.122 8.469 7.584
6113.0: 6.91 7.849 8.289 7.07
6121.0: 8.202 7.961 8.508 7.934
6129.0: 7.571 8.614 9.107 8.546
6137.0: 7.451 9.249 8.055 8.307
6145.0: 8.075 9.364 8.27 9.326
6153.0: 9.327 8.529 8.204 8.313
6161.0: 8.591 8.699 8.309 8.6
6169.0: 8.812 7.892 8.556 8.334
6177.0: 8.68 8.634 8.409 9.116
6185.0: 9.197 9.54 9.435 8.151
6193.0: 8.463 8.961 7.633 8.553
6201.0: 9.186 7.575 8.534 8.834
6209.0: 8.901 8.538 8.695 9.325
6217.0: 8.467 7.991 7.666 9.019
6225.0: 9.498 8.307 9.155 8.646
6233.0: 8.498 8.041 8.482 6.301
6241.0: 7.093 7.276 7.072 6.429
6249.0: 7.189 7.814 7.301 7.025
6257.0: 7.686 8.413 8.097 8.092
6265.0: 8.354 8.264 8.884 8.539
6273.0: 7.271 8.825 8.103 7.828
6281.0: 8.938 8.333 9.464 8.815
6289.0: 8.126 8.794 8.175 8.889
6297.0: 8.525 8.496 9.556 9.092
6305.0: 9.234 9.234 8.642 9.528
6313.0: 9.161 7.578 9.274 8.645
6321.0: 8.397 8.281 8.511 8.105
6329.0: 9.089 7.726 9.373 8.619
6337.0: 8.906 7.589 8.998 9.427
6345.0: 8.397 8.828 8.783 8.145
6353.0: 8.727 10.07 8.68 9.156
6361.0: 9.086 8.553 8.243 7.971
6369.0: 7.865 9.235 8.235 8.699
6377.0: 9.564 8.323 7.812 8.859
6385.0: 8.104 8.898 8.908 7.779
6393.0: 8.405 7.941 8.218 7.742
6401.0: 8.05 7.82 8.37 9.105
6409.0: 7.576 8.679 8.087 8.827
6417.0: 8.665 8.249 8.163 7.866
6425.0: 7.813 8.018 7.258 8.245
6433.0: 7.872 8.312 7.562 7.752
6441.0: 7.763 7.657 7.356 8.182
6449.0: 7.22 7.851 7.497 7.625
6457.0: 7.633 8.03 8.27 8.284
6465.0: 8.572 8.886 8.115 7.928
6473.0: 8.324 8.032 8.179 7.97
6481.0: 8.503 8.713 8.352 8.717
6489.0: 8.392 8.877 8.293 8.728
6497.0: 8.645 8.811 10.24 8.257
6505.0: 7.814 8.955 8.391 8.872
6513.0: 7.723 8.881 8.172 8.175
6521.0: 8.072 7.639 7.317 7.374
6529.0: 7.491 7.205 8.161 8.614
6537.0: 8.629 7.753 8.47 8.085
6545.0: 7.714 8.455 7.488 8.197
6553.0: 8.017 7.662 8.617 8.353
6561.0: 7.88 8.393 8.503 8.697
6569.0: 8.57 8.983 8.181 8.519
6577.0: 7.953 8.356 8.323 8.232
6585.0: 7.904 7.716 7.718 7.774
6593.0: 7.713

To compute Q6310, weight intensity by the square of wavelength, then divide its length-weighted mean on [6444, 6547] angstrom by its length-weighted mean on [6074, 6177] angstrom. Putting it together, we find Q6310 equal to 1.10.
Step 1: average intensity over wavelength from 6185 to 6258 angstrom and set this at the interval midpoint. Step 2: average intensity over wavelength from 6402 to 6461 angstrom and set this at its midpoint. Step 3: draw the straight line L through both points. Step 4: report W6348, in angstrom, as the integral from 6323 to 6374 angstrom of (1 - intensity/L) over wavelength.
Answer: -3.6 angstrom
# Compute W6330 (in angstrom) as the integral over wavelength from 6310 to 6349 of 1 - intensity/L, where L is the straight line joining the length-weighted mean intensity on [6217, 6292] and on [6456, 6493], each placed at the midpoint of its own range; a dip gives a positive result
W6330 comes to -2.3 angstrom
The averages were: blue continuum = 8.1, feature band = 8.66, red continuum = 8.32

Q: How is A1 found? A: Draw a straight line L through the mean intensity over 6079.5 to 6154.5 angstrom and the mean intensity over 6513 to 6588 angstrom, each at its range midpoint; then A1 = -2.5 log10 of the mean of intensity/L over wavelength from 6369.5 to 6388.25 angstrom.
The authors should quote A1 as -0.05 mag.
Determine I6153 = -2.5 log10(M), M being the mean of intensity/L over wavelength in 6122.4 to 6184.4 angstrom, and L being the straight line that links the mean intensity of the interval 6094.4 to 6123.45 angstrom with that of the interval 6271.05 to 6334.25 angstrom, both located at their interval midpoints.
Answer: -0.03 mag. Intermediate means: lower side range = 8.16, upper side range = 8.64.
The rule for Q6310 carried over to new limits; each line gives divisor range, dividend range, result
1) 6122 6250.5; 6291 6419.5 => 1.08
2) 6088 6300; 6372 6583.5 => 1.08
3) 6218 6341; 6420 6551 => 1.04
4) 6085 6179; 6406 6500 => 1.08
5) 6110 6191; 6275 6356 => 1.09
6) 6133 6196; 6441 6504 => 1.05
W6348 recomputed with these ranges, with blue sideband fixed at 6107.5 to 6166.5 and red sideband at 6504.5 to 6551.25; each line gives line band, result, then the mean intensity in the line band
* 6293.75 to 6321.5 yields -2.3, 8.88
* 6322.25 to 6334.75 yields -0.5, 8.53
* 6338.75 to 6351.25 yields -0.8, 8.68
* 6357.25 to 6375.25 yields -0.9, 8.56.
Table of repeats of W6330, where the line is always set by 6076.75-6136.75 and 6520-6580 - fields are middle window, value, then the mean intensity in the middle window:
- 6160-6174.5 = -0.5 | 8.49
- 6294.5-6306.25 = -1.1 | 8.97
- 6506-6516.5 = -0.5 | 8.55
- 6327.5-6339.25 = -0.6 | 8.59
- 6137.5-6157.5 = -1.0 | 8.65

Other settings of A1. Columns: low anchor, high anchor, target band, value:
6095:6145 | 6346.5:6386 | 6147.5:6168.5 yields -0.045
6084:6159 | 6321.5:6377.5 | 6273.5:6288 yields 0.000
